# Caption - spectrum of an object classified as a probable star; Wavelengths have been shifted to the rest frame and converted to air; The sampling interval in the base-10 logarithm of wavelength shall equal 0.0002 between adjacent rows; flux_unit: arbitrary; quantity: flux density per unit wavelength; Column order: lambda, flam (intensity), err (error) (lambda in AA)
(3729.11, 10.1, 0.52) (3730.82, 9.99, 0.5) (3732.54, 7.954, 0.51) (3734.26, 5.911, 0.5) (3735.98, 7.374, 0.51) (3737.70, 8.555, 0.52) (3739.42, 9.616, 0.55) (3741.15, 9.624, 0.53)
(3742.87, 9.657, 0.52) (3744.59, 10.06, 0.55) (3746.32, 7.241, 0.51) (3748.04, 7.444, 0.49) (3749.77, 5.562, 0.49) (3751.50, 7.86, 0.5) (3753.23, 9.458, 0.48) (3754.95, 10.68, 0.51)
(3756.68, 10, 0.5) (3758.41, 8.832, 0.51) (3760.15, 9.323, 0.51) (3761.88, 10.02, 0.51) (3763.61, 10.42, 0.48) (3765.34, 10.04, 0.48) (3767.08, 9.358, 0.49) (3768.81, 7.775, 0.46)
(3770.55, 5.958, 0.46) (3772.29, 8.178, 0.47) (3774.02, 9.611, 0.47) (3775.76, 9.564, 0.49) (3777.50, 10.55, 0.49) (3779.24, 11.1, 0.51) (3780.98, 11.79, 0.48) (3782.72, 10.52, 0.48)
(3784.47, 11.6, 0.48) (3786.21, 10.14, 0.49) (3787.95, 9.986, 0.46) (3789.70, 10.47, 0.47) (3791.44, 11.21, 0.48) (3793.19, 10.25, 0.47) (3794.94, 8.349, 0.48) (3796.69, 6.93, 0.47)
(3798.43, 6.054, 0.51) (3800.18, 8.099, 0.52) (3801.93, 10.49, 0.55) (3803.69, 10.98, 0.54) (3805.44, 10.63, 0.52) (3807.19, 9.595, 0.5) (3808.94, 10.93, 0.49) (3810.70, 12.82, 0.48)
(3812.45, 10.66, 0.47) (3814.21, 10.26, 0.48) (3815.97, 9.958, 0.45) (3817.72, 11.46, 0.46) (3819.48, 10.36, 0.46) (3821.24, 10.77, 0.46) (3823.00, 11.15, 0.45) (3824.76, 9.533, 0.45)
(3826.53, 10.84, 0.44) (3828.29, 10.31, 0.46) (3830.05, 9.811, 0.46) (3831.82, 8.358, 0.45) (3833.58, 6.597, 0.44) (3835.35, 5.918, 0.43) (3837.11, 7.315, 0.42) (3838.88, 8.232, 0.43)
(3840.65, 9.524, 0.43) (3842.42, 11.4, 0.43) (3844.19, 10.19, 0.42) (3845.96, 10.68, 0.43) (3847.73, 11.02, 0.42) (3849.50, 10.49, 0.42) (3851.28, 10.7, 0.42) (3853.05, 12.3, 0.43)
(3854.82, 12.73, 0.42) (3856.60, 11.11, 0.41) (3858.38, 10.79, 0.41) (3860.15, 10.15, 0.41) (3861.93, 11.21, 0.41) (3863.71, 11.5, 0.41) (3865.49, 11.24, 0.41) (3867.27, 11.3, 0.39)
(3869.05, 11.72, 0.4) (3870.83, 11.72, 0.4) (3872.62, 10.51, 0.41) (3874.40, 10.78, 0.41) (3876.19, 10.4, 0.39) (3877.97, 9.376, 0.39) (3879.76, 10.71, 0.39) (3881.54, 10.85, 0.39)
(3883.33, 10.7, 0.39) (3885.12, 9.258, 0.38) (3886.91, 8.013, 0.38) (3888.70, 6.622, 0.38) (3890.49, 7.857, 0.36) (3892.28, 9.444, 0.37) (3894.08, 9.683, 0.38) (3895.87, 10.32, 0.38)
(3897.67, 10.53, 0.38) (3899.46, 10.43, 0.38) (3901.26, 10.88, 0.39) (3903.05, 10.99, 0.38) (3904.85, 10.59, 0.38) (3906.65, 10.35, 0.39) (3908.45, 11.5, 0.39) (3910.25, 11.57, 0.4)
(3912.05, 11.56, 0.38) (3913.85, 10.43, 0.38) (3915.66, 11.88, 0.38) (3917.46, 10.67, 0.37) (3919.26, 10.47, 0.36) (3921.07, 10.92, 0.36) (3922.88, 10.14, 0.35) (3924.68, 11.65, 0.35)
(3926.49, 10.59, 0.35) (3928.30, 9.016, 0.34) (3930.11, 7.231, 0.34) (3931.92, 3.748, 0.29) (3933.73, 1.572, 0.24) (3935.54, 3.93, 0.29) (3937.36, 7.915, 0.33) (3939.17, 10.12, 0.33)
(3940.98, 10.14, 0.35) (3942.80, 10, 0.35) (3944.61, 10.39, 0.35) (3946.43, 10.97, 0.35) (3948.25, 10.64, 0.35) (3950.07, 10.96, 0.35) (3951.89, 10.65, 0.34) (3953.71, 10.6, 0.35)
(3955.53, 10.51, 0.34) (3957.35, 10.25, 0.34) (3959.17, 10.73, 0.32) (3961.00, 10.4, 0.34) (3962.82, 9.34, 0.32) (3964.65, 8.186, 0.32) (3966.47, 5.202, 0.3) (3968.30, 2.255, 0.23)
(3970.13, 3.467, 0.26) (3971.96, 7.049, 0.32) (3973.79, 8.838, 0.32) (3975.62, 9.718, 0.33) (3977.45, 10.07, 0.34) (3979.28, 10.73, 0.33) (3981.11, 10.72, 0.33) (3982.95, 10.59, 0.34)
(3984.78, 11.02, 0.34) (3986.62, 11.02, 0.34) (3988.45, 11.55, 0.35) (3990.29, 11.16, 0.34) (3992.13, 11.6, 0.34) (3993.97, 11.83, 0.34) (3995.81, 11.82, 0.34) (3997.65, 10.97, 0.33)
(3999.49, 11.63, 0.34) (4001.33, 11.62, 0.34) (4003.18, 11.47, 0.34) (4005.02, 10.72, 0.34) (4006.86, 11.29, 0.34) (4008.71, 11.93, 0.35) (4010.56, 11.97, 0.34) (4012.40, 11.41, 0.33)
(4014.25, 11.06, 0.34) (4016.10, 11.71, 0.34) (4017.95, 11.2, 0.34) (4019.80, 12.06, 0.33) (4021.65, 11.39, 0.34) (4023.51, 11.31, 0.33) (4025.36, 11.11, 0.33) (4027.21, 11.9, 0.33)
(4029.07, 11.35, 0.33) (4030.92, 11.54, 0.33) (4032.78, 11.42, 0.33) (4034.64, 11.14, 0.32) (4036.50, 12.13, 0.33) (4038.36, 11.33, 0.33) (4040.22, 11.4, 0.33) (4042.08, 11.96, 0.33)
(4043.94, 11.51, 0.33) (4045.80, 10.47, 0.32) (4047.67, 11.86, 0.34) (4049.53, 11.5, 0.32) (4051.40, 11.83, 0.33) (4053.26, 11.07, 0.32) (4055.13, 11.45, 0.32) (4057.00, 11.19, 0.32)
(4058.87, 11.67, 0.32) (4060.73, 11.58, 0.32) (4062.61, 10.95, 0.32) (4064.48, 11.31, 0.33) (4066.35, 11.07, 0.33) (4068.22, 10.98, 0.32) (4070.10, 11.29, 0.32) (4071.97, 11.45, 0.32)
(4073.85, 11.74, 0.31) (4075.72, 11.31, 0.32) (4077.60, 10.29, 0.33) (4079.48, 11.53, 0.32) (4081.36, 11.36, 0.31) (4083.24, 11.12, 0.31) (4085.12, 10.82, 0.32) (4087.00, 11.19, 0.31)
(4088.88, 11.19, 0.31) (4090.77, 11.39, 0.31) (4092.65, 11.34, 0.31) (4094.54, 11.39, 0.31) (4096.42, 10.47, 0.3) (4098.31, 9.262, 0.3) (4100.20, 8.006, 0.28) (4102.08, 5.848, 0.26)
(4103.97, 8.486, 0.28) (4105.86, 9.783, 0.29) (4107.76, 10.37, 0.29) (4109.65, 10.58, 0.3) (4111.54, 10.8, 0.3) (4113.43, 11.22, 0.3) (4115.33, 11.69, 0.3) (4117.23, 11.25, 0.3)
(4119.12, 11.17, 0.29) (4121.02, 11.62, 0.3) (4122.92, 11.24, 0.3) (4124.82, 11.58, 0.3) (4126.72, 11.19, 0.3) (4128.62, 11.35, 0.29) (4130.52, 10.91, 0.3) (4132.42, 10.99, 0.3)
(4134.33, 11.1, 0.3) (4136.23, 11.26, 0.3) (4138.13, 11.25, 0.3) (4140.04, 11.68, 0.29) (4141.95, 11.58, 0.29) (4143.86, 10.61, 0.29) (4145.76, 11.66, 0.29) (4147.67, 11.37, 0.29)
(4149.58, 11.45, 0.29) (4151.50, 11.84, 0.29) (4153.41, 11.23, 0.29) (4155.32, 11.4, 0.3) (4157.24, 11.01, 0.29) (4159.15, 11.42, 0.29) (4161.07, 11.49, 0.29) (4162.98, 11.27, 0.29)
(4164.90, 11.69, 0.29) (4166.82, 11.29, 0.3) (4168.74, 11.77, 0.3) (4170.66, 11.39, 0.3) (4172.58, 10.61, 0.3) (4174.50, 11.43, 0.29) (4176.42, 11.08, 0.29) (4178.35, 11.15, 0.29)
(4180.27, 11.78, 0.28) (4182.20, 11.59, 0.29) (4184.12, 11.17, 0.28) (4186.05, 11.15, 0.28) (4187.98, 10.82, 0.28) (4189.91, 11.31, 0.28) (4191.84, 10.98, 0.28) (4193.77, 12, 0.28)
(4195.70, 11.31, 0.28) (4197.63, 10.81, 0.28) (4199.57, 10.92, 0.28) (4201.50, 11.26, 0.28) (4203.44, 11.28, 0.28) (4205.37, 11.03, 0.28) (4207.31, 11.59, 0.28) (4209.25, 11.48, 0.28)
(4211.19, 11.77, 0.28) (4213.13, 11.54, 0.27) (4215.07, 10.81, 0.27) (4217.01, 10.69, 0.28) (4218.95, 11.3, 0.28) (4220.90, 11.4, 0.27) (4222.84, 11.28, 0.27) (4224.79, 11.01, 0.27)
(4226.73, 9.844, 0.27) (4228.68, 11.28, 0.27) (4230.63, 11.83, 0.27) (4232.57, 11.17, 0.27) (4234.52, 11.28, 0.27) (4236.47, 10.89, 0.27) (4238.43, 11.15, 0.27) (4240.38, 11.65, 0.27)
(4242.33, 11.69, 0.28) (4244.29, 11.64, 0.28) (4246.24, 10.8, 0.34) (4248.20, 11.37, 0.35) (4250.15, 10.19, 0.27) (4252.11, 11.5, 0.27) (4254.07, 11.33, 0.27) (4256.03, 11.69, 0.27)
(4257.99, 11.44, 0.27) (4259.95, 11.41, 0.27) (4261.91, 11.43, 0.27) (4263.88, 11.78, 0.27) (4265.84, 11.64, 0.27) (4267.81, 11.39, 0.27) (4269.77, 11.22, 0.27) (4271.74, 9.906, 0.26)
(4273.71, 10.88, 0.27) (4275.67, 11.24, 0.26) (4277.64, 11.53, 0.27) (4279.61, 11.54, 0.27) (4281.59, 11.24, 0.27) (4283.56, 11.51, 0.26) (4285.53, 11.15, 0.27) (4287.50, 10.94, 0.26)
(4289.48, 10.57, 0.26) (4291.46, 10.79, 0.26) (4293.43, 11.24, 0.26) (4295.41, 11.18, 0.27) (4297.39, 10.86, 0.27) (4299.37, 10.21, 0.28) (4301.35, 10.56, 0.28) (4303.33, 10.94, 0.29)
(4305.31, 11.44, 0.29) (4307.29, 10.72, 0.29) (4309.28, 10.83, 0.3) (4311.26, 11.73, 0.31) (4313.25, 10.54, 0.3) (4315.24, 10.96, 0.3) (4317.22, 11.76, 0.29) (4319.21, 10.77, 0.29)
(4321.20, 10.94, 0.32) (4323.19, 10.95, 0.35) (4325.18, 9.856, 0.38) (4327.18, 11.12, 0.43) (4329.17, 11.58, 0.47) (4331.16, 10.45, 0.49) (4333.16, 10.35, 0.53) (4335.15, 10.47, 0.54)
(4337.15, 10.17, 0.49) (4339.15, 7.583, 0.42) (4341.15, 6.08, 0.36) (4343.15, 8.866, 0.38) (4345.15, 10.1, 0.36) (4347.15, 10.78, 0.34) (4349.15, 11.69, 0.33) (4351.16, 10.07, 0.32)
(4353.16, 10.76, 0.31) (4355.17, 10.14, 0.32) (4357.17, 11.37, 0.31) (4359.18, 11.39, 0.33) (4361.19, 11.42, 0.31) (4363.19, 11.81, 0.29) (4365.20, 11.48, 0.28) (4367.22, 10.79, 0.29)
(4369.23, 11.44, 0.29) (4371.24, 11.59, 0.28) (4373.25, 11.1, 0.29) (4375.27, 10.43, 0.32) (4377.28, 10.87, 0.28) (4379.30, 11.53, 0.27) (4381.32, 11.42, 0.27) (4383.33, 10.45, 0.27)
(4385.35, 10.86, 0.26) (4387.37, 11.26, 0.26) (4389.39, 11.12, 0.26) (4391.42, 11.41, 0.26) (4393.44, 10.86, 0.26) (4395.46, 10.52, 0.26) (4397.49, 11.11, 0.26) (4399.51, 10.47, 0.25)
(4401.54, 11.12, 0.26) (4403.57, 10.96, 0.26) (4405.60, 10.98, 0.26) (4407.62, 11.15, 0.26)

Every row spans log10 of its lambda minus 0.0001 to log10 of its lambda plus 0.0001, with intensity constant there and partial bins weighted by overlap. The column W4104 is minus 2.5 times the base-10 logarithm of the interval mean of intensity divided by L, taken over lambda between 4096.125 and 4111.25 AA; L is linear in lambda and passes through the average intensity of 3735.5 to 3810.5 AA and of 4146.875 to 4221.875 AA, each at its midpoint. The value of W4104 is 0.20 mag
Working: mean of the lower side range 9.39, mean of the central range 9.12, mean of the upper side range 11.3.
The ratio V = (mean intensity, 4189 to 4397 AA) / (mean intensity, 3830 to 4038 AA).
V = 1.08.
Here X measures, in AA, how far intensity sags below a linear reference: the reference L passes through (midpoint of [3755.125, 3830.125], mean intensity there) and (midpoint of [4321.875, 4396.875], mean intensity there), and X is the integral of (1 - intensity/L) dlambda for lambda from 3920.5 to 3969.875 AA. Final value 6.81 AA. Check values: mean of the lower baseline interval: 9.93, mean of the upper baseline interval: 10.7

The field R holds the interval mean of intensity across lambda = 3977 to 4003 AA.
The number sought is 11.2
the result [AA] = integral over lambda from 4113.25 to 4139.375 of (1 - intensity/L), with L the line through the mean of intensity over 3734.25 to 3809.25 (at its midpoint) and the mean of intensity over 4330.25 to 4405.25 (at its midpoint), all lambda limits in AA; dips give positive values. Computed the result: -3.02 AA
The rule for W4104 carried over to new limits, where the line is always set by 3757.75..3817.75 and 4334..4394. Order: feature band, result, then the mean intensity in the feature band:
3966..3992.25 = 0.13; 8.99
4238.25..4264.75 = -0.09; 11.4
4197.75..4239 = -0.07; 11.2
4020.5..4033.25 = -0.13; 11.4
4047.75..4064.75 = -0.12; 11.4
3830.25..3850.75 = 0.09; 9.12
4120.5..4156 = -0.10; 11.3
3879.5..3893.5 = 0.09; 9.12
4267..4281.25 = -0.06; 11.1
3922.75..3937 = 0.37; 7.1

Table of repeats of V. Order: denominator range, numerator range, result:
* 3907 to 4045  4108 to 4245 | 1.10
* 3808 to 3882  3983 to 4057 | 1.10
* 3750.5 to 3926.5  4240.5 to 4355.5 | 1.07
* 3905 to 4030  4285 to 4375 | 1.06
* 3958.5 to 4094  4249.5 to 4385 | 1.01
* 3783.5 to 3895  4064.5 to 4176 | 1.09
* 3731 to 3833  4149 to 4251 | 1.18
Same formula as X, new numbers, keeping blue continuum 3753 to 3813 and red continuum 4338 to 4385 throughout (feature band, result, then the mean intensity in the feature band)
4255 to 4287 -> -2.6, 11.3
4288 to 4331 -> -1.7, 10.9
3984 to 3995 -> -1.4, 11.4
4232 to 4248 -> -1.4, 11.3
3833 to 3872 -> -2.0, 10.4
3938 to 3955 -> -0.8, 10.5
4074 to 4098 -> -2.1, 11.1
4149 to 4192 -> -4.2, 11.3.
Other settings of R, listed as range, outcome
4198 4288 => 11.2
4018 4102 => 11.2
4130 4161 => 11.3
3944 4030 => 10.4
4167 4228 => 11.2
